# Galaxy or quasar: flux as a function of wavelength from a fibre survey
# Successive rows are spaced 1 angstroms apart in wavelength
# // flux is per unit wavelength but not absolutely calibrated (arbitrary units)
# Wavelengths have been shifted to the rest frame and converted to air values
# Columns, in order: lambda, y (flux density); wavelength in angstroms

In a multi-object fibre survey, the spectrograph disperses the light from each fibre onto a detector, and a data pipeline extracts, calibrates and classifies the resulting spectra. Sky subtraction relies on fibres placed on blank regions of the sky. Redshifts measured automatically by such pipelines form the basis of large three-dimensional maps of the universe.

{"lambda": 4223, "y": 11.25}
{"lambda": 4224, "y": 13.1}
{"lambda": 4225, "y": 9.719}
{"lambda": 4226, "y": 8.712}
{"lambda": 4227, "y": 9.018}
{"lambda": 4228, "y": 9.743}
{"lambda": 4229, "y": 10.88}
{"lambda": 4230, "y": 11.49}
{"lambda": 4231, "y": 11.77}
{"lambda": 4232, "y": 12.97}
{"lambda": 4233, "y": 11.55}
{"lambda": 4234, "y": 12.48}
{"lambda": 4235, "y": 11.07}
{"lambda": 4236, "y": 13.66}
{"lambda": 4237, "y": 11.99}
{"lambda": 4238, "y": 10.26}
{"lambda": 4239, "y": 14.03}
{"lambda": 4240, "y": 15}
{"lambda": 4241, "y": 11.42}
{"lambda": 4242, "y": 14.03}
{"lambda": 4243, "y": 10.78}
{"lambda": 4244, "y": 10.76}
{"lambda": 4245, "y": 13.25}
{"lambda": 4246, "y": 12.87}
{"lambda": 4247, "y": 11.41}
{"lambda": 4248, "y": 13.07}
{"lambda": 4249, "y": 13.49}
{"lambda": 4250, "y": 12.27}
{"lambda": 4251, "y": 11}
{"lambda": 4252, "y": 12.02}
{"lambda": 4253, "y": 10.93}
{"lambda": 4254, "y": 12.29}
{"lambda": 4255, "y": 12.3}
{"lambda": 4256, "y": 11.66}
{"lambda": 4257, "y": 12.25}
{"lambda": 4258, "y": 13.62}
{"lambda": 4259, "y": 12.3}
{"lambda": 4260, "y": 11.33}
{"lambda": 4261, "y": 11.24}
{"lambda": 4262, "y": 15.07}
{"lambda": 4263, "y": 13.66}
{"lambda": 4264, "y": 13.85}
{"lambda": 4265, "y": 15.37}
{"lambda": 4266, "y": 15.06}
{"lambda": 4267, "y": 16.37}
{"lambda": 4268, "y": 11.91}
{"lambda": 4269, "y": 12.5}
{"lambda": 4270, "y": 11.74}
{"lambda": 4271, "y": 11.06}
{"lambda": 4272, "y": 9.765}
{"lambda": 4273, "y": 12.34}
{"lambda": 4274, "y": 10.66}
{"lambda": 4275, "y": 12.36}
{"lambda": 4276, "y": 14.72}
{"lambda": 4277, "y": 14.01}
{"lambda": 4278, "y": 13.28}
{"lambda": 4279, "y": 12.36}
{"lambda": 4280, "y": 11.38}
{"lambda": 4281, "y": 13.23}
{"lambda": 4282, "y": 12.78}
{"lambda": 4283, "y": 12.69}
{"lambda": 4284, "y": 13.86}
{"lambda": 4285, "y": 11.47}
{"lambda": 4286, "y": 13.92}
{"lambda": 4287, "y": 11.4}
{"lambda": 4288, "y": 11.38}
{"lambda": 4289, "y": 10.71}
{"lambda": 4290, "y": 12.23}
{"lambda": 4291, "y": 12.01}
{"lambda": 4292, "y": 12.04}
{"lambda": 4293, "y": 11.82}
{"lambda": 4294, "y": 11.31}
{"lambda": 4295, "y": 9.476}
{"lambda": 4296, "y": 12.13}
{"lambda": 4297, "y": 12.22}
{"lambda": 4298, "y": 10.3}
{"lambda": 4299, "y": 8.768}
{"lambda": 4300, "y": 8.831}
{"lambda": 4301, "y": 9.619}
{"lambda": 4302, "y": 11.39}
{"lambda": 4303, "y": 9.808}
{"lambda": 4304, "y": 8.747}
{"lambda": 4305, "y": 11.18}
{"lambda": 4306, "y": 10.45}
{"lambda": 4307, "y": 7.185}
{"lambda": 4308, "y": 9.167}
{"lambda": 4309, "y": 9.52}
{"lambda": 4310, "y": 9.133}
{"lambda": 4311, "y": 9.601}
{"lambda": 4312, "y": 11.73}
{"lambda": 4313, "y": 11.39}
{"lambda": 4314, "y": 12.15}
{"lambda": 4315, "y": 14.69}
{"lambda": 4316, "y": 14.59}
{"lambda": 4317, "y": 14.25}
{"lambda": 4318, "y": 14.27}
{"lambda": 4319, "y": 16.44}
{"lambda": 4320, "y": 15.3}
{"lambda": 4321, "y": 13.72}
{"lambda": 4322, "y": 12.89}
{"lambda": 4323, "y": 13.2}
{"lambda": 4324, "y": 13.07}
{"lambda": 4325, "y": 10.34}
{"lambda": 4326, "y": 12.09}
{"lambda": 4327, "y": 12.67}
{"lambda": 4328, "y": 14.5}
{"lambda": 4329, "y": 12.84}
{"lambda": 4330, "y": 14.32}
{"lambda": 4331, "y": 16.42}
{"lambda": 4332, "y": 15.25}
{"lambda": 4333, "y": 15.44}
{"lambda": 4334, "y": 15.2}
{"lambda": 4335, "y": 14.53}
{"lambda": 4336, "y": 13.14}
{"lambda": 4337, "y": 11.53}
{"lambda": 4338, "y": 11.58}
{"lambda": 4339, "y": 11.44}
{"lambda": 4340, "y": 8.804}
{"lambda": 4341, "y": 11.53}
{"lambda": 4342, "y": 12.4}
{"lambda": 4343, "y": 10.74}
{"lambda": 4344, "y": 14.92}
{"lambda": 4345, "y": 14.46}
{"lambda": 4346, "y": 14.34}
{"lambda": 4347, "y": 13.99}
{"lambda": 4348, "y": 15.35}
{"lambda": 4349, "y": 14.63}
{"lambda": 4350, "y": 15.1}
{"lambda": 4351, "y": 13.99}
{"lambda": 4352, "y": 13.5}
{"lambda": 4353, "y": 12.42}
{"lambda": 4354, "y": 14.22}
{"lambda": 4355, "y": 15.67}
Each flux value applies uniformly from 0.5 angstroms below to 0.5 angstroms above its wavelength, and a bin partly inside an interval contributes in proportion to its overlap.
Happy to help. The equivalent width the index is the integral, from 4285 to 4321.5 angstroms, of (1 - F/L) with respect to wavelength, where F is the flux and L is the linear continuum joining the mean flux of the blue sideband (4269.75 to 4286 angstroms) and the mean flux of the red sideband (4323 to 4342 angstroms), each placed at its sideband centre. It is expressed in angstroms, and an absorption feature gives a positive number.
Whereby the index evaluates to 3.5 angstroms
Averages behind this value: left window 12.4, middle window 11.5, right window 13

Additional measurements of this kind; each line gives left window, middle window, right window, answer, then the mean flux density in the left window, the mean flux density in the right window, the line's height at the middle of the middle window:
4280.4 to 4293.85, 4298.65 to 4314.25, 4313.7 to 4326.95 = 3.77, 12.2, 13.6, 13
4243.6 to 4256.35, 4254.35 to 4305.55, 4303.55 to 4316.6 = -2.71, 12.1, 10.8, 11.4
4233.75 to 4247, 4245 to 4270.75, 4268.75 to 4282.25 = -0.91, 12.4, 12.3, 12.3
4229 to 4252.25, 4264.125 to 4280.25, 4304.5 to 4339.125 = -0.53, 12.3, 12.7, 12.4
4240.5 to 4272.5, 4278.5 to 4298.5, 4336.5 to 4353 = 1.19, 12.5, 13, 12.7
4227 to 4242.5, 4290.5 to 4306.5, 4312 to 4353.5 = 2.89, 12.1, 13.5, 13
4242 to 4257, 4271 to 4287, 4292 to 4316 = -1.76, 12.1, 10.6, 11.3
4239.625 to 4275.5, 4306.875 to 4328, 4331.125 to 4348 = 1.03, 12.5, 13.2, 13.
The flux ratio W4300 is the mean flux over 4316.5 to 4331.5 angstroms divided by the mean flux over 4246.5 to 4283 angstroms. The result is 1.09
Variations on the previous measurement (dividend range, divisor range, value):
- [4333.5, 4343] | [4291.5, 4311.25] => 1.20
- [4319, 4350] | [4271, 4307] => 1.17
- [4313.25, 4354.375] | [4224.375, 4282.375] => 1.10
